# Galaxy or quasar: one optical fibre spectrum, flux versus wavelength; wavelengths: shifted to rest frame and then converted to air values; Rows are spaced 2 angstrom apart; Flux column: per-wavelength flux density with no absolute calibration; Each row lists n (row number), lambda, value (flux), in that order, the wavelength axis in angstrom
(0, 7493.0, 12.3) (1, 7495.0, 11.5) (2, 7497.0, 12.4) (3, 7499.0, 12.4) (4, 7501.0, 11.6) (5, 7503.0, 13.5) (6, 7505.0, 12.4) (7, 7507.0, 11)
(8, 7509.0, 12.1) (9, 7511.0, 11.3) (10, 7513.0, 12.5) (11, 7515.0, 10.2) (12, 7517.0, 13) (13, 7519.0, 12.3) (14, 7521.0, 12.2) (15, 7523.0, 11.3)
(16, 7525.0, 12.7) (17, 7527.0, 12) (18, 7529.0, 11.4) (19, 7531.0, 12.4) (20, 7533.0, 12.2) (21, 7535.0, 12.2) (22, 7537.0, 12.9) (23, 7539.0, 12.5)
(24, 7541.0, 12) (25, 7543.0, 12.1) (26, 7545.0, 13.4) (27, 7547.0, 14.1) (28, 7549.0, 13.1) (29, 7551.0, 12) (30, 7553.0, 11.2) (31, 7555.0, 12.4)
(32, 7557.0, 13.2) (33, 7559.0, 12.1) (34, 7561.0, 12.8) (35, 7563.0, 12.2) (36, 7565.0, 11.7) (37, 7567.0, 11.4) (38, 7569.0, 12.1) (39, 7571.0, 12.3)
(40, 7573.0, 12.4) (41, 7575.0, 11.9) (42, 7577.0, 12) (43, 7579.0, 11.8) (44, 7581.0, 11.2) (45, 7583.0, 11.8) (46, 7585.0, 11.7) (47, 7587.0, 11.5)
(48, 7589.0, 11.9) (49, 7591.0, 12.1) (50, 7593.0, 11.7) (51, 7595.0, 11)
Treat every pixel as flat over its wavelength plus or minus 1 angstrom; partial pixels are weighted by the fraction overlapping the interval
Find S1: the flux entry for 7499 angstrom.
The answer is 12.4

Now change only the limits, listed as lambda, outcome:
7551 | 12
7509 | 12.1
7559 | 12.1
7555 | 12.4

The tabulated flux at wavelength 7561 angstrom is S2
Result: 12.8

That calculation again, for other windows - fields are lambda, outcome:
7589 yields 11.9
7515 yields 10.2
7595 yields 11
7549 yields 13.1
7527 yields 12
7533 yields 12.2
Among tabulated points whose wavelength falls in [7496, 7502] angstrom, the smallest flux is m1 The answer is 11.6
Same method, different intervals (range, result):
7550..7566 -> 11.2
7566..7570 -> 11.4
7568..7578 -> 11.9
